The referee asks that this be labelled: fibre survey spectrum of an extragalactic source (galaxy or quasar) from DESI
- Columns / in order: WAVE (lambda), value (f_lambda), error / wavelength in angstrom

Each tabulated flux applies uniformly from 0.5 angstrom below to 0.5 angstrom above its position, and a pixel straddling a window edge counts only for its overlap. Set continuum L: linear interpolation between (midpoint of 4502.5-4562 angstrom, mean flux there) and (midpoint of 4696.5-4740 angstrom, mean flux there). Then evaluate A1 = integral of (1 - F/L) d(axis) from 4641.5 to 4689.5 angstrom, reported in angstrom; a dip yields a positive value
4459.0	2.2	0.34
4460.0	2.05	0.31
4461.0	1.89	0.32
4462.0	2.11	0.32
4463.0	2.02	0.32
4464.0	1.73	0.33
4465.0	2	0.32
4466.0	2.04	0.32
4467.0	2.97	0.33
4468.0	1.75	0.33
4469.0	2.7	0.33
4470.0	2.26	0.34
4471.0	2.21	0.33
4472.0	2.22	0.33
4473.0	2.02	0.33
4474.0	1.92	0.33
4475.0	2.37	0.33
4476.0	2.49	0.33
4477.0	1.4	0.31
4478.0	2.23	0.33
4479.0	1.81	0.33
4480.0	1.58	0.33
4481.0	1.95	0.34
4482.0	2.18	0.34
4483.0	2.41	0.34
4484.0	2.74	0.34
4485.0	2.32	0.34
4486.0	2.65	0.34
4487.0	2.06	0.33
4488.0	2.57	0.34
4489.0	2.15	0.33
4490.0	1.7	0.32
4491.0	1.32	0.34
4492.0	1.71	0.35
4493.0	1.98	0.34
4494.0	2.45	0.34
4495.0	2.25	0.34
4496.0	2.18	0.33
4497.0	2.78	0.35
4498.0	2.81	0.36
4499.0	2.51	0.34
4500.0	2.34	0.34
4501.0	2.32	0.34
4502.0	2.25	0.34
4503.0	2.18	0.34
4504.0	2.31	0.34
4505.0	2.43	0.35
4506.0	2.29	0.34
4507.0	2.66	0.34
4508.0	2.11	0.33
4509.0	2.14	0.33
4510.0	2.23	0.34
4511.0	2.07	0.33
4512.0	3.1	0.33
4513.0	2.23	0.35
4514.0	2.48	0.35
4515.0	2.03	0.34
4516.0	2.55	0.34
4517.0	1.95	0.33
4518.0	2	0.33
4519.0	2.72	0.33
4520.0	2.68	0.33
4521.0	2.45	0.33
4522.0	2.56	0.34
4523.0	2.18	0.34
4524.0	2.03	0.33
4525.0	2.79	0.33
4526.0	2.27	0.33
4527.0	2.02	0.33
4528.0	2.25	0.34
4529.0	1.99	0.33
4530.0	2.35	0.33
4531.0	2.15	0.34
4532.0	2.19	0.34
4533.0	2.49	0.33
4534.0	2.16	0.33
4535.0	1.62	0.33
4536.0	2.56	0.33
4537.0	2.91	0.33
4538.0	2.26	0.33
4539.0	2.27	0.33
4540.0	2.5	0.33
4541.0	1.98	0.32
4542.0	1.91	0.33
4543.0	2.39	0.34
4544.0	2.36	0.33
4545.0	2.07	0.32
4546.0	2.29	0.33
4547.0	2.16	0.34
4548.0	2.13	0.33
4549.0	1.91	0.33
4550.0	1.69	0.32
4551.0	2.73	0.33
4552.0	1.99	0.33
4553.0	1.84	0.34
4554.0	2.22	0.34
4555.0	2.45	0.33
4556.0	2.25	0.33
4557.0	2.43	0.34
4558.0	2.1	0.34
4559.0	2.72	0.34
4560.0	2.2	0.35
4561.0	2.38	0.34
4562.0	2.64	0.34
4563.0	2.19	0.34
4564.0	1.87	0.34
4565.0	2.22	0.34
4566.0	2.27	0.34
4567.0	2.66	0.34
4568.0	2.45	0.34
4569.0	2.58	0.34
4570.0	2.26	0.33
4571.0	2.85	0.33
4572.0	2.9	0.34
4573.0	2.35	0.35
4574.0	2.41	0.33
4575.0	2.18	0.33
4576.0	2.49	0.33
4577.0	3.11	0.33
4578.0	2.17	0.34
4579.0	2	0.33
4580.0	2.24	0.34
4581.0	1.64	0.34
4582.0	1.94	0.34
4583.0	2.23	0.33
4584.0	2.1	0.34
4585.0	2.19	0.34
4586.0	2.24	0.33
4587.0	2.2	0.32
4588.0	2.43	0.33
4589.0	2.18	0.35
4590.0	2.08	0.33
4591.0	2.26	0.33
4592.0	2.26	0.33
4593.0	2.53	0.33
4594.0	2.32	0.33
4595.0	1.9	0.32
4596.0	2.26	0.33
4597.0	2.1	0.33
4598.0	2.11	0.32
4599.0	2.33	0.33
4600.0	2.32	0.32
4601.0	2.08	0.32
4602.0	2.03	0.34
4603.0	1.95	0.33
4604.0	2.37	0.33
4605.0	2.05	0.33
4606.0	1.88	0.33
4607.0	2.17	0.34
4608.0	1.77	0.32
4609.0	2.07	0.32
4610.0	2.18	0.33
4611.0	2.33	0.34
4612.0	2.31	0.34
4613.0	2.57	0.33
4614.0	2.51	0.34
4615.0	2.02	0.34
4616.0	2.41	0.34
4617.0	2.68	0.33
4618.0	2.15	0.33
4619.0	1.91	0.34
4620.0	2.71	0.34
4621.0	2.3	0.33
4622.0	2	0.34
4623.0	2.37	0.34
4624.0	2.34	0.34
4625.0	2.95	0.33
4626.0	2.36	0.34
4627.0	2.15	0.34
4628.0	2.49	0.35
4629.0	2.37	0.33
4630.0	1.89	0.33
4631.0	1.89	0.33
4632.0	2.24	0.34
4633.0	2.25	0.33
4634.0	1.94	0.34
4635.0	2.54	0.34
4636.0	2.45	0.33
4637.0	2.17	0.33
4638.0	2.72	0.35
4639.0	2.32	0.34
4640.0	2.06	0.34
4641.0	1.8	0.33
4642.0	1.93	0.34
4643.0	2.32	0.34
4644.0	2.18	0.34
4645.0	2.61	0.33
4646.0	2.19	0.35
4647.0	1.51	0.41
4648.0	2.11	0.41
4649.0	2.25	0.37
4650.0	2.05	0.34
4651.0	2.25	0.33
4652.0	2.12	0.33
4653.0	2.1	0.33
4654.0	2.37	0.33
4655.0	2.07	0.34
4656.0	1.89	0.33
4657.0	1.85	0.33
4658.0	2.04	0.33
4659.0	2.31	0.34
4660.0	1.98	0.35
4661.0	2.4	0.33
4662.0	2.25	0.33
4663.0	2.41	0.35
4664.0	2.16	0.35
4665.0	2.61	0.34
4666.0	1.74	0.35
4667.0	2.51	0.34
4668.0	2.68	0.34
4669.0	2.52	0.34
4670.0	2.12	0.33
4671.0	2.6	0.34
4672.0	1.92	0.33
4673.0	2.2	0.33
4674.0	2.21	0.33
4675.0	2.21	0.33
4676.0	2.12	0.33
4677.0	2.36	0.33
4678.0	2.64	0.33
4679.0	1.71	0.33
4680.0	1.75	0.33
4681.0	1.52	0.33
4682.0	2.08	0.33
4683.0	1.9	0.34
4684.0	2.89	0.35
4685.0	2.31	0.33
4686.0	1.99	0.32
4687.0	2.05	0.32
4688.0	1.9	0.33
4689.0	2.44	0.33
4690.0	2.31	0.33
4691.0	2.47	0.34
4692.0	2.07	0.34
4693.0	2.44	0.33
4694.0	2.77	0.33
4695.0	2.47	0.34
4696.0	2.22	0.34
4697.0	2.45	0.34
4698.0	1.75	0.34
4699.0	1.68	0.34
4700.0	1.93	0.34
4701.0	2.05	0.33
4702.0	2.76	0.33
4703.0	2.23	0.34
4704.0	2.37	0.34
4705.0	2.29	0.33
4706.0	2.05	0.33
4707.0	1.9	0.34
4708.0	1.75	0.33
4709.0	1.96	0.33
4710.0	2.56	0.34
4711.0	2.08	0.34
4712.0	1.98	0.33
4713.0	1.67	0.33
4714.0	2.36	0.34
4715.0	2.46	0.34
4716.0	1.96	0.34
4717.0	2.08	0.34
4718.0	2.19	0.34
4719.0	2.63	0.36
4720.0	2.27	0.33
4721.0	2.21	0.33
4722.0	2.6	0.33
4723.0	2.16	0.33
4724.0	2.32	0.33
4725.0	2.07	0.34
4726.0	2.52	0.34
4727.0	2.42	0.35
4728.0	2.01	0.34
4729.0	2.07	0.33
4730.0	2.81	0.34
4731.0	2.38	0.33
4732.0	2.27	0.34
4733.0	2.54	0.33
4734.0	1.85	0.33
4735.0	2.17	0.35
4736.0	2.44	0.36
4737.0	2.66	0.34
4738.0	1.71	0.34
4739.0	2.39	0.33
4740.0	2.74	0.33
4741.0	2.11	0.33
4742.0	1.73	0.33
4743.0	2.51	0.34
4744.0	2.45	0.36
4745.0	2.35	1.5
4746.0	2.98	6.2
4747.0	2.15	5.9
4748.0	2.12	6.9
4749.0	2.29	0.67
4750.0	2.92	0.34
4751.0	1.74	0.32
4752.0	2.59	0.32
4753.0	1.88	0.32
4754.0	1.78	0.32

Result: 1.3 angstrom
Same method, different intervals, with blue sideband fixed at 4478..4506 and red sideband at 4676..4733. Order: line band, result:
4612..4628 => -1.1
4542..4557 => 0.3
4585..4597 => -0.1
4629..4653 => 0.5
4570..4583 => -0.8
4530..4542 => -0.3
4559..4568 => -0.5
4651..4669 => 0.0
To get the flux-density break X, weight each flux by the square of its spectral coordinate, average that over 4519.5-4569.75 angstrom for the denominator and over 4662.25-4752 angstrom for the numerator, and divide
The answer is 1.1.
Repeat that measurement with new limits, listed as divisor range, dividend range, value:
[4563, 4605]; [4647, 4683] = 0.99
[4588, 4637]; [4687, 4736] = 1.04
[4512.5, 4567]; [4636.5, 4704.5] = 1.03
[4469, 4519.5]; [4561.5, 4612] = 1.05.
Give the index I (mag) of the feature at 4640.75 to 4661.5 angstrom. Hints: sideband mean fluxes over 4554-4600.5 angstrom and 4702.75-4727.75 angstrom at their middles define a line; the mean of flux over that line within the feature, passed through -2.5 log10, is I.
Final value 0.07 mag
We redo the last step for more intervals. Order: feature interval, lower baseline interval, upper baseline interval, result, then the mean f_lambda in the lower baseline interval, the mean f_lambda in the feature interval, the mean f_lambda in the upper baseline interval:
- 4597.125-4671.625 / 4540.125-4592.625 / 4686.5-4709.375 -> 0.001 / 2.27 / 2.22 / 2.19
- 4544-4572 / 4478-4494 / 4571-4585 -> -0.015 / 2.09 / 2.29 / 2.31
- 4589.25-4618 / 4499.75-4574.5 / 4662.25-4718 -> 0.024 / 2.31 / 2.21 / 2.19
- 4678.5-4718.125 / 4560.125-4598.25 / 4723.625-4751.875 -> 0.081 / 2.29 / 2.14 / 2.32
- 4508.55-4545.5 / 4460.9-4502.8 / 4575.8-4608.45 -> -0.057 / 2.18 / 2.29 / 2.18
